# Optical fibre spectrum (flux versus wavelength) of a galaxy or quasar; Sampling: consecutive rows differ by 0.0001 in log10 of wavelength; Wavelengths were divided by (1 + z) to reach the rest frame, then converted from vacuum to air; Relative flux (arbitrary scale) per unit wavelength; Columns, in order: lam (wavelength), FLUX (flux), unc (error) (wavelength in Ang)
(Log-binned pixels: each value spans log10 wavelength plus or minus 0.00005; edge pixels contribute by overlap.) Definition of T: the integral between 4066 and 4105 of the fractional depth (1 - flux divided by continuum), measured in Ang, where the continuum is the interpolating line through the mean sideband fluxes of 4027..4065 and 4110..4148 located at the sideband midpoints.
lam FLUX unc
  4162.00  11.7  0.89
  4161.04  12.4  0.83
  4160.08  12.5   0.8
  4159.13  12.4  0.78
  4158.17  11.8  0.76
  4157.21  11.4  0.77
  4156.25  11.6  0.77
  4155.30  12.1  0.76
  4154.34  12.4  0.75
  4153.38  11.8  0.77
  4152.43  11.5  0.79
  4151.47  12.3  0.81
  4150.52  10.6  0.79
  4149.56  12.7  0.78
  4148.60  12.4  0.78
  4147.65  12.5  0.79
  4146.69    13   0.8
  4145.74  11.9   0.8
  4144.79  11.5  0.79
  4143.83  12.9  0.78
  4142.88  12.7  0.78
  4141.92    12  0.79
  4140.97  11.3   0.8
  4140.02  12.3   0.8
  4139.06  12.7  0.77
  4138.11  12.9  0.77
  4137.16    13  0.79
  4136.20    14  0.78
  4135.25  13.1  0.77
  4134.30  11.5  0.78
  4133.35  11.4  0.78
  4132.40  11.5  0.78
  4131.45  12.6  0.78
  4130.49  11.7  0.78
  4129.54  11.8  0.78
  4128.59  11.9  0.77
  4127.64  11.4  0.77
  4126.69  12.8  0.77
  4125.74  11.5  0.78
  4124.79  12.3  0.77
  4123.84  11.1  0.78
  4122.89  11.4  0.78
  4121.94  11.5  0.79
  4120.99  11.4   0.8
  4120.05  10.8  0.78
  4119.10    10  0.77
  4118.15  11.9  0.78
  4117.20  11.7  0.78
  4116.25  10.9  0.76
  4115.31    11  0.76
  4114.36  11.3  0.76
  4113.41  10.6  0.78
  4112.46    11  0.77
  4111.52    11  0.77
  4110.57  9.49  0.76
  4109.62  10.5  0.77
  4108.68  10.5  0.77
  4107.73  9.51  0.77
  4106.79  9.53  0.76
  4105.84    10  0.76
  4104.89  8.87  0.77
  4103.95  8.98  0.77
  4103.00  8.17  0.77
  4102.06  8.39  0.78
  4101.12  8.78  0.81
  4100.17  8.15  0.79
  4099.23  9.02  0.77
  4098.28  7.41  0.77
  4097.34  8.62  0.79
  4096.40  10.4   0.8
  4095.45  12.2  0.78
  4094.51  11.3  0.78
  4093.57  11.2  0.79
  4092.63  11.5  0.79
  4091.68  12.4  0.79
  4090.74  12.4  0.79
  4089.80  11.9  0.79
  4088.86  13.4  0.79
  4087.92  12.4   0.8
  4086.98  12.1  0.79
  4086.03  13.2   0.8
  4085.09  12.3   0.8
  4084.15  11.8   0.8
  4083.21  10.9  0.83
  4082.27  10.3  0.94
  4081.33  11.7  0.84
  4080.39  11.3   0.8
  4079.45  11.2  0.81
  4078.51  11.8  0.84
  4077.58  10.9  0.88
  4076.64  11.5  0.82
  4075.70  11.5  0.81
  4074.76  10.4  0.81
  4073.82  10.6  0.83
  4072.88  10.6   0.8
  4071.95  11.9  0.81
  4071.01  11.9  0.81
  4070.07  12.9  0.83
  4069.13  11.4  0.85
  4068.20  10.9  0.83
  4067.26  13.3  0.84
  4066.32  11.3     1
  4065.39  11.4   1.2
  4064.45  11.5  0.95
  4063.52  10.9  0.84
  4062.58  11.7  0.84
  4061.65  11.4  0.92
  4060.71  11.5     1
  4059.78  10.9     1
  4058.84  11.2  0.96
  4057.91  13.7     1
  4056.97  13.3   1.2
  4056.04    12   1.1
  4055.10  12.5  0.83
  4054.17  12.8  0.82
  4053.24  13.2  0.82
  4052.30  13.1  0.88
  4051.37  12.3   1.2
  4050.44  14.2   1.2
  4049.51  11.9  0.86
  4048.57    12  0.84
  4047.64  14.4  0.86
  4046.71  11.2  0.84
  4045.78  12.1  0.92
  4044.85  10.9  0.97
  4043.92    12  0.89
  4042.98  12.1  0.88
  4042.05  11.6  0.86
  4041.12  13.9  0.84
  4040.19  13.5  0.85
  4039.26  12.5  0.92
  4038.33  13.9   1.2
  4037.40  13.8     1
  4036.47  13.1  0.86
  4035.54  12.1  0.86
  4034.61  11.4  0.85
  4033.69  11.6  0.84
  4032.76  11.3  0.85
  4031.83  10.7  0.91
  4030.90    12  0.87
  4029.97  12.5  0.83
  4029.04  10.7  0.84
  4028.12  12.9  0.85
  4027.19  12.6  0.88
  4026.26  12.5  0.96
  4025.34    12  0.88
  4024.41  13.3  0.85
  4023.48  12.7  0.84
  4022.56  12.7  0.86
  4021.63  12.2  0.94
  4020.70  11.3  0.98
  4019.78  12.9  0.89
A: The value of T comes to 3.37 Ang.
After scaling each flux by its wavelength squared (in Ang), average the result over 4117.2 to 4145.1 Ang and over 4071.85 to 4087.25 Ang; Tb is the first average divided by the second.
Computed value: 1.08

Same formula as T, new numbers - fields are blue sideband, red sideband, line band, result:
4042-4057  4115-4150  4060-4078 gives 1.3 Ang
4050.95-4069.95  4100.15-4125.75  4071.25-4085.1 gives 0.3 Ang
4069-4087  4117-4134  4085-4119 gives 2.8 Ang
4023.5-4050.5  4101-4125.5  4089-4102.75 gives 0.7 Ang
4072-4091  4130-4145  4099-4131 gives 3.9 Ang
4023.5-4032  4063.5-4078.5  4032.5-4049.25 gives -0.6 Ang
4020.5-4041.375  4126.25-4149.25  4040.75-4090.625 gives 1.7 Ang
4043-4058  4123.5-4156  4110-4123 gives 1.3 Ang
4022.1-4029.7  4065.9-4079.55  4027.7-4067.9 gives -0.8 Ang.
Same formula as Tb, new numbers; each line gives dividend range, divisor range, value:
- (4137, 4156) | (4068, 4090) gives 1.09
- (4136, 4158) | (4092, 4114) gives 1.27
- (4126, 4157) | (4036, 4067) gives 1.03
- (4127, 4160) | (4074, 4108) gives 1.16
